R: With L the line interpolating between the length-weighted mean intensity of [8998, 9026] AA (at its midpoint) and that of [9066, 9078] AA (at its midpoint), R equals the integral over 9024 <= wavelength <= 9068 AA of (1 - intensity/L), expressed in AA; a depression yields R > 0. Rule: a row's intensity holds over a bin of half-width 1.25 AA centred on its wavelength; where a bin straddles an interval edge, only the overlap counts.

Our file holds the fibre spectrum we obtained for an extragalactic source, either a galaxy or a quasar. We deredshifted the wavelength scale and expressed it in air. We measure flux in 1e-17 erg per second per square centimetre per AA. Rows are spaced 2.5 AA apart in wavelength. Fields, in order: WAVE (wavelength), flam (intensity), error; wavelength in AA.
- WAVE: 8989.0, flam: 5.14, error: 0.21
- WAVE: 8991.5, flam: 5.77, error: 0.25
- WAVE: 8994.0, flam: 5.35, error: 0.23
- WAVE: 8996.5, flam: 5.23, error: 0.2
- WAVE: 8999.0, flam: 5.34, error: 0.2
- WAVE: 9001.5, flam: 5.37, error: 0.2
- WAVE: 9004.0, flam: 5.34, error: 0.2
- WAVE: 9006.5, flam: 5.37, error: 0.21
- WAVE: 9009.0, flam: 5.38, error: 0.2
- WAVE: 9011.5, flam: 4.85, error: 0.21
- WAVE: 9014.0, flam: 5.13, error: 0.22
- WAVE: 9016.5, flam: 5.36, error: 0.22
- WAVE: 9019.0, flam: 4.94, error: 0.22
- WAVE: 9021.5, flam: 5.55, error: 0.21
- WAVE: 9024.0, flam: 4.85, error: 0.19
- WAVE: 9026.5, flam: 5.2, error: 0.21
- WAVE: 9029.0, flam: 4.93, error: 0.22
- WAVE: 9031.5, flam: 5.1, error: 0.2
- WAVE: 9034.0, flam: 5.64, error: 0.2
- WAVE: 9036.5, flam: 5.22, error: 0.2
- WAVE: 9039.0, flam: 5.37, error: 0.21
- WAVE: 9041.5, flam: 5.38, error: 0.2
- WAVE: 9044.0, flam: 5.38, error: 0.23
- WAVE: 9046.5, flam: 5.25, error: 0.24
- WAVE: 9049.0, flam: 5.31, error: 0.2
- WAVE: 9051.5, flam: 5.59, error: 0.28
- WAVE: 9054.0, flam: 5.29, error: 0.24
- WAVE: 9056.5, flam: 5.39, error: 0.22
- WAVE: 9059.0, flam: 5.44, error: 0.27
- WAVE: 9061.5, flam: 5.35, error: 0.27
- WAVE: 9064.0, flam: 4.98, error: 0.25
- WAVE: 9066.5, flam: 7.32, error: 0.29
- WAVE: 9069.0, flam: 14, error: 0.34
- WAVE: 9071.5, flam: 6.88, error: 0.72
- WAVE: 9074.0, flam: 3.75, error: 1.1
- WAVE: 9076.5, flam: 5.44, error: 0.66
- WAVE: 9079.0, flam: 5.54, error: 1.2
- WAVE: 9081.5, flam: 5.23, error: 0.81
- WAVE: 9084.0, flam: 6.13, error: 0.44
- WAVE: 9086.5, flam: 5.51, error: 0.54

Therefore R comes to 7.0 AA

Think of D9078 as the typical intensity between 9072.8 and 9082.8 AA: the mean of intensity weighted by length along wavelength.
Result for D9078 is 5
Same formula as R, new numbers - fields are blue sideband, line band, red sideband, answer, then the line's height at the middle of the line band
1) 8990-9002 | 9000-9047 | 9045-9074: 4.5 AA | 5.8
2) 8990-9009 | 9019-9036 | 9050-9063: 0.6 AA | 5.4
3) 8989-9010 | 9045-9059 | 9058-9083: 1.7 AA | 6.13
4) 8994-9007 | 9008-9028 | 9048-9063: 0.7 AA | 5.35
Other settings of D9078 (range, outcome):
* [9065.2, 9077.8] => 7.46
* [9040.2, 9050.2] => 5.33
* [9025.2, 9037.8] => 5.22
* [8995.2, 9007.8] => 5.33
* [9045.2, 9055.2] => 5.36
